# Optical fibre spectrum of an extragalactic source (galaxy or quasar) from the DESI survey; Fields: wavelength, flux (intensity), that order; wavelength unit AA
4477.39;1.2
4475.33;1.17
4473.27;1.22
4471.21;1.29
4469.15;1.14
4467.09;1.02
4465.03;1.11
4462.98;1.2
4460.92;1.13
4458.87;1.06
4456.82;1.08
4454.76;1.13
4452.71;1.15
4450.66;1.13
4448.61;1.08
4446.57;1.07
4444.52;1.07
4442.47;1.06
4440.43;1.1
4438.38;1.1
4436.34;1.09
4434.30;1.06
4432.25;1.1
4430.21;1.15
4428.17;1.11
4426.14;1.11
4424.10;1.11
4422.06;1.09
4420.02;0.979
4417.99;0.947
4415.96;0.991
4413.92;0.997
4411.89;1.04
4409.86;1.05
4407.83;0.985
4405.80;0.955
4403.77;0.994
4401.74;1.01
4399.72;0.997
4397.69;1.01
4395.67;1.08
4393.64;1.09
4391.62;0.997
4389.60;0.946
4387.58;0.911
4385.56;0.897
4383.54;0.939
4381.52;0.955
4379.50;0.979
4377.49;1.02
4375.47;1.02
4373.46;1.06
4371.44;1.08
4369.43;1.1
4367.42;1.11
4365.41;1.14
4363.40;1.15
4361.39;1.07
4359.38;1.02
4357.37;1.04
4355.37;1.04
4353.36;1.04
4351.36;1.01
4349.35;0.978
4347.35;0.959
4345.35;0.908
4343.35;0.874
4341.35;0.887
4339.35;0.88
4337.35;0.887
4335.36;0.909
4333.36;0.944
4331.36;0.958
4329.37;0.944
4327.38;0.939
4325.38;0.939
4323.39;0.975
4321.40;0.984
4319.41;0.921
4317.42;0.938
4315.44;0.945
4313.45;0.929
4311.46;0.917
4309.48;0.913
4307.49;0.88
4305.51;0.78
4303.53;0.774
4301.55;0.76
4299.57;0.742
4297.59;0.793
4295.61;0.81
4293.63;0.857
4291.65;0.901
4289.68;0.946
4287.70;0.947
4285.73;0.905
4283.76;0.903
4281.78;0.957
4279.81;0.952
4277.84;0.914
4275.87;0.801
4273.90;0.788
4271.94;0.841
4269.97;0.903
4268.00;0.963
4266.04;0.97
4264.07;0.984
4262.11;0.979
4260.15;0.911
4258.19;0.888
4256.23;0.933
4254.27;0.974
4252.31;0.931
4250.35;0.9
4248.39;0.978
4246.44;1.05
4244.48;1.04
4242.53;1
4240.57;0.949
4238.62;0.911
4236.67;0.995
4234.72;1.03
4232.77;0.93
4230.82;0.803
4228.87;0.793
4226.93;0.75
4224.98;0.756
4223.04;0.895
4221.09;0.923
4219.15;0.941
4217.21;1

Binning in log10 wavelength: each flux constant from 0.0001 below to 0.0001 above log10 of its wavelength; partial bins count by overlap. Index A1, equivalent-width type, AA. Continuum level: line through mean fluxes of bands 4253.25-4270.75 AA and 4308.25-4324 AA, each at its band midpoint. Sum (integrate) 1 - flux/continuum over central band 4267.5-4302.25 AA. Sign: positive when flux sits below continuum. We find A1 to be 2.6 AA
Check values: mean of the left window 0.946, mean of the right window 0.938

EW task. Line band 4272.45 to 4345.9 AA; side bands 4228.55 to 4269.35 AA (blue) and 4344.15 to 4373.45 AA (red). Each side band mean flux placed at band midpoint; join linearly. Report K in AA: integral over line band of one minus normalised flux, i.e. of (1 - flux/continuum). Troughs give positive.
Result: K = 8.1 AA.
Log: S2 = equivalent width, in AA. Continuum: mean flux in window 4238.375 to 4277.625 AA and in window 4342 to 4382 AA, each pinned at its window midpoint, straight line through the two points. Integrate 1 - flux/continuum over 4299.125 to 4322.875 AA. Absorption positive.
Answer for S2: 2.5 AA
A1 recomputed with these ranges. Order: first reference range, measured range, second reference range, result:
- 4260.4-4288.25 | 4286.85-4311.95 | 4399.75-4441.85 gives 2.4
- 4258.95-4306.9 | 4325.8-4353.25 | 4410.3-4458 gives 0.6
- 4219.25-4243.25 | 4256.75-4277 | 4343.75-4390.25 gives 0.5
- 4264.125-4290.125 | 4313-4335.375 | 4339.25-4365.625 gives 0.5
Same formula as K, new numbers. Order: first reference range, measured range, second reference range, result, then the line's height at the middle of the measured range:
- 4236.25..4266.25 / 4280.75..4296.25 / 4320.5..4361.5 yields 0.9 AA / 0.96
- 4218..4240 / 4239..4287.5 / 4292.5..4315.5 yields -3.9 AA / 0.864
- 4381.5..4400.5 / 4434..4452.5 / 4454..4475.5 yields 0.1 AA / 1.09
